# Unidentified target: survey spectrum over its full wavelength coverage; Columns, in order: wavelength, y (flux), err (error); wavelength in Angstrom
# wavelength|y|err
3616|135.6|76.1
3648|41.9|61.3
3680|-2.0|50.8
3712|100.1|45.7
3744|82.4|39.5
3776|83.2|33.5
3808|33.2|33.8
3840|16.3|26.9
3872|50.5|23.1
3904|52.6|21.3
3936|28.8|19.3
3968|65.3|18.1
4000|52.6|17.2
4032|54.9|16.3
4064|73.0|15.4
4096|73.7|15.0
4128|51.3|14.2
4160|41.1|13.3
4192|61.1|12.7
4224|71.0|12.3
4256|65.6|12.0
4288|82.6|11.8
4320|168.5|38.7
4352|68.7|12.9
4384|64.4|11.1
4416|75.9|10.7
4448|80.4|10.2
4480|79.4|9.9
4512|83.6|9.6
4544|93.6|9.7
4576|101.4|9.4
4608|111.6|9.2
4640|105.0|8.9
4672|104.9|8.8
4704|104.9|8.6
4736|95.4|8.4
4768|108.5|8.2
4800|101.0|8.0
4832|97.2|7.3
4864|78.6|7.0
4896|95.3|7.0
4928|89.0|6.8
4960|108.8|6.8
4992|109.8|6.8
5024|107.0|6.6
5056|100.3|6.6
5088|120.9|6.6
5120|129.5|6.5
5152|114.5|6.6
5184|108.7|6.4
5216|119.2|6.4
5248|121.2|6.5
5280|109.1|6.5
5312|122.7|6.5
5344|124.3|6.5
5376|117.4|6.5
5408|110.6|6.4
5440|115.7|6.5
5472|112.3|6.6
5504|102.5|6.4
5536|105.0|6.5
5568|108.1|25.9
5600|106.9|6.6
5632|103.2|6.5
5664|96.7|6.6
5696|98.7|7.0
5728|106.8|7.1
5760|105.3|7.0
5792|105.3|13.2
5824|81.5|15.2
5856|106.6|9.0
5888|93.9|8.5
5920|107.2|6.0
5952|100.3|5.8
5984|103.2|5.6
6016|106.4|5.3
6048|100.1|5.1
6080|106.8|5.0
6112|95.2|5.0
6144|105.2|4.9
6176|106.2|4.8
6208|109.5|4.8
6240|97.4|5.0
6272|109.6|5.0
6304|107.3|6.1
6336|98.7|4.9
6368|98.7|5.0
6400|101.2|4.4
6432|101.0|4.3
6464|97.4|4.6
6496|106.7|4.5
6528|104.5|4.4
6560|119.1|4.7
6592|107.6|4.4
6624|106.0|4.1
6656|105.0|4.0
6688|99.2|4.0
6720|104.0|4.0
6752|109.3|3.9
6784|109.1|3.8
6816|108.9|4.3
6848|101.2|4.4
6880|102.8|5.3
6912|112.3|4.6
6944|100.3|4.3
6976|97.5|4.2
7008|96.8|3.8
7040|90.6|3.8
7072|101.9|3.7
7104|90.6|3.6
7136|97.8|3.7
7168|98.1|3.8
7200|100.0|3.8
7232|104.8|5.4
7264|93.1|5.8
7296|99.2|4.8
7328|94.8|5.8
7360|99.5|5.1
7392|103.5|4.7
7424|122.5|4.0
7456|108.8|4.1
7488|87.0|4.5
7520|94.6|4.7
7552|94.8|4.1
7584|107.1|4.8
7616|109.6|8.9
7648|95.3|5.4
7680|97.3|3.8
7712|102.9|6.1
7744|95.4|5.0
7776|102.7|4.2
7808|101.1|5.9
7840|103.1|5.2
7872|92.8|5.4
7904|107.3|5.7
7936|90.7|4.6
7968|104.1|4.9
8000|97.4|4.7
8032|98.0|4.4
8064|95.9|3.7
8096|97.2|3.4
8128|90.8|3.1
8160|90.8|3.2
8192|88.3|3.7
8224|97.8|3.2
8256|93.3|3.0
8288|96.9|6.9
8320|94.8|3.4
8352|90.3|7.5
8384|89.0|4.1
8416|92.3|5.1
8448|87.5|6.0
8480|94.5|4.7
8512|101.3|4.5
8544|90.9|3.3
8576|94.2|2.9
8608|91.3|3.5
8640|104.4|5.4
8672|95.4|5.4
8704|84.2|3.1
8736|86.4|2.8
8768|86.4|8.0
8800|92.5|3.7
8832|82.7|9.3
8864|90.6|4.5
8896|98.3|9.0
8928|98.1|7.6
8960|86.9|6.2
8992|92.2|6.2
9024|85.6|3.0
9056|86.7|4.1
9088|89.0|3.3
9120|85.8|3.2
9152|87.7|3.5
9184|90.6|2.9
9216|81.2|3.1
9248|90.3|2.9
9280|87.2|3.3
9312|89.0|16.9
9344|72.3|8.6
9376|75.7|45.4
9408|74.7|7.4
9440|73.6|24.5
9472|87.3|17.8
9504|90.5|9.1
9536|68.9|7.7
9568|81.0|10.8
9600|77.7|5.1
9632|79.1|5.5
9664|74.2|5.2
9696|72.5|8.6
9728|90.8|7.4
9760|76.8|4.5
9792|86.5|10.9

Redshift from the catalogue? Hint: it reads 0.13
